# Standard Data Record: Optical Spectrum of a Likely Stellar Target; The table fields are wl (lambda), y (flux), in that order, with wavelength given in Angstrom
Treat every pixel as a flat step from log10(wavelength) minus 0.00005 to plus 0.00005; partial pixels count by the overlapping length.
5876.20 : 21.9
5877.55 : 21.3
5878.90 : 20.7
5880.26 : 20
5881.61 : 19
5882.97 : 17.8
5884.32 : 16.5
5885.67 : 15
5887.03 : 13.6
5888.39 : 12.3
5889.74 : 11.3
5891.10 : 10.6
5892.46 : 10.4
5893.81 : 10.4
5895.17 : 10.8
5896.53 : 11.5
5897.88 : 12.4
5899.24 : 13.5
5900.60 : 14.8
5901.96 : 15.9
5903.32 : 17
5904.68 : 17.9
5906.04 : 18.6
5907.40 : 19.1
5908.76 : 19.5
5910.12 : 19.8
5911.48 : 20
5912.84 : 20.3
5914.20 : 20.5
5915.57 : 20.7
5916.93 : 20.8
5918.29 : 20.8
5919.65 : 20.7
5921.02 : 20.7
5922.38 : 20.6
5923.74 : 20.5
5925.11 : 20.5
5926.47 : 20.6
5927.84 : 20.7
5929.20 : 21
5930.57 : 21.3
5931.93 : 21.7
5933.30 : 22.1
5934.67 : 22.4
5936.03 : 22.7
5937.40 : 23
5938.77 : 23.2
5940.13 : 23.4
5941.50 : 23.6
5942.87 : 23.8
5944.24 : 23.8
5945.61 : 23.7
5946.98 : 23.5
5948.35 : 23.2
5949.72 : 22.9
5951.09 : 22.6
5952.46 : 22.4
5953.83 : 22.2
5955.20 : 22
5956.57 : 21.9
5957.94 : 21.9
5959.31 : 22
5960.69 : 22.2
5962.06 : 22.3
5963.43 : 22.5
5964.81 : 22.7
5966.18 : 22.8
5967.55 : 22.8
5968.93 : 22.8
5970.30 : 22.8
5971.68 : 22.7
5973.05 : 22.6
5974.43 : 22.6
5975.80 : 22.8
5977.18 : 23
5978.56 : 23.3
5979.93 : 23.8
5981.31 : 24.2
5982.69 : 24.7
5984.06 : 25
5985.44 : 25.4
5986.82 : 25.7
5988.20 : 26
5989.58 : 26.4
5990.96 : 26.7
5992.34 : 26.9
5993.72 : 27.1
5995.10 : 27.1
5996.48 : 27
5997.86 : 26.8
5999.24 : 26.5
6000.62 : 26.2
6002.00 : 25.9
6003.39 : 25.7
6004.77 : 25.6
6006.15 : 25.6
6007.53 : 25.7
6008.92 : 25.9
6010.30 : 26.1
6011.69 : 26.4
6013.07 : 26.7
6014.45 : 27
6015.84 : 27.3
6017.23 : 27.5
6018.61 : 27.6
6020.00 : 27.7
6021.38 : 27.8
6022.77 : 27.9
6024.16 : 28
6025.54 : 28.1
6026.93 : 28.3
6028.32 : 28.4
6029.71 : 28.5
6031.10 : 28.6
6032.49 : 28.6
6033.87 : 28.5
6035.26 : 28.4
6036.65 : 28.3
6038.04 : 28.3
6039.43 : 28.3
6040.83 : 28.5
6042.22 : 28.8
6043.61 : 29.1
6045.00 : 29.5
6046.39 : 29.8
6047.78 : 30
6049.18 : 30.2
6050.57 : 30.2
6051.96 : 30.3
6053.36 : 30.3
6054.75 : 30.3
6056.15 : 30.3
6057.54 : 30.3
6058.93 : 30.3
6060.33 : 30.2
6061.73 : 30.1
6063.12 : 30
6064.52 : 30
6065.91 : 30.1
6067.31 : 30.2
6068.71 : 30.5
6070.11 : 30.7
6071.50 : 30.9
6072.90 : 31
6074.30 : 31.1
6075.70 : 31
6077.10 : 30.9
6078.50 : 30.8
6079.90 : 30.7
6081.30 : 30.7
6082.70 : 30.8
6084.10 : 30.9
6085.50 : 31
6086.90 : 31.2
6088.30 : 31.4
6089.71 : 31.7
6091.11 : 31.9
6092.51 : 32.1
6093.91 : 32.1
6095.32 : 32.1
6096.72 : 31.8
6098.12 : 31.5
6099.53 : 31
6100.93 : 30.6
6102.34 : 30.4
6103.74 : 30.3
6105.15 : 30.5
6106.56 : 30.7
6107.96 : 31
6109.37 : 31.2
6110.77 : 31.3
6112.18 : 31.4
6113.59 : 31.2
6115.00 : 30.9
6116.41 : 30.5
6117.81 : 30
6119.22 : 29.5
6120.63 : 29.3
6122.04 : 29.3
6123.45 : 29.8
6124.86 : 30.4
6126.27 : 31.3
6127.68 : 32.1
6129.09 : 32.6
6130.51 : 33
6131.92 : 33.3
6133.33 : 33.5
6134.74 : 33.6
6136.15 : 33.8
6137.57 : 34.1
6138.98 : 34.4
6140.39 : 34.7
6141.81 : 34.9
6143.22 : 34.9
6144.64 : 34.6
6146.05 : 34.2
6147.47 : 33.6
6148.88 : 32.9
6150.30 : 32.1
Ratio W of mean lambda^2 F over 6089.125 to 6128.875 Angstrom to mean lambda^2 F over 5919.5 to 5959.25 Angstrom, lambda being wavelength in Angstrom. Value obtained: 1.5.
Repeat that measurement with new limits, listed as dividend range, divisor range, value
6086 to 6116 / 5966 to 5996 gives 1.33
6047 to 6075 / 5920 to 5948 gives 1.43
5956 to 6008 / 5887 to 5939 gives 1.38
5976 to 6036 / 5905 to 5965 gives 1.26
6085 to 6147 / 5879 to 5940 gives 1.88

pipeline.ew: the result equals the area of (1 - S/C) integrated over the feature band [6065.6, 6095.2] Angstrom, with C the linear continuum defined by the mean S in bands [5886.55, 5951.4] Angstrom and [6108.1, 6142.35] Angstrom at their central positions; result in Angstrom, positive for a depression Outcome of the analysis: -2.0 Angstrom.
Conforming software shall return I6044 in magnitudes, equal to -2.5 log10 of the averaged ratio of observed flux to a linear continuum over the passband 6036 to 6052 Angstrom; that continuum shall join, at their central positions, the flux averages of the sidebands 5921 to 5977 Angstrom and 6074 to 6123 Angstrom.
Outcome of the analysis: -0.05 mag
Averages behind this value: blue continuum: 22.4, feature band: 29.2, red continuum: 30.9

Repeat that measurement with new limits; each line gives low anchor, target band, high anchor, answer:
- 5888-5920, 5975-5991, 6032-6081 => -0.060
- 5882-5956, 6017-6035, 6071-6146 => -0.079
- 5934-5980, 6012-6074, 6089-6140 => -0.059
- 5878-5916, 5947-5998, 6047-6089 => -0.062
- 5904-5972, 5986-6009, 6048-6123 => -0.040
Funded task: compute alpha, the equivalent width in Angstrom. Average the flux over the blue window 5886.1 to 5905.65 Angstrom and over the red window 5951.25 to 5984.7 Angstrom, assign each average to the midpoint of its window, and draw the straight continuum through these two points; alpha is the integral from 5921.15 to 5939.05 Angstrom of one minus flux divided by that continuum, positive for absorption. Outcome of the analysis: -3.8 Angstrom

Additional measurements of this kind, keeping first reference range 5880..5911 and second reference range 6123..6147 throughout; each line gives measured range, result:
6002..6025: -2.59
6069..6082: -0.95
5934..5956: -4.89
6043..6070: -2.76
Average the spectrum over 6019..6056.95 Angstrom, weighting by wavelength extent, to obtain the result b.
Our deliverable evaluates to 28.9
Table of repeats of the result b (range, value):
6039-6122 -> 30.6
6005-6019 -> 26.5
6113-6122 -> 30.2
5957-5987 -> 23.2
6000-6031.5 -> 27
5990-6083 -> 28.6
